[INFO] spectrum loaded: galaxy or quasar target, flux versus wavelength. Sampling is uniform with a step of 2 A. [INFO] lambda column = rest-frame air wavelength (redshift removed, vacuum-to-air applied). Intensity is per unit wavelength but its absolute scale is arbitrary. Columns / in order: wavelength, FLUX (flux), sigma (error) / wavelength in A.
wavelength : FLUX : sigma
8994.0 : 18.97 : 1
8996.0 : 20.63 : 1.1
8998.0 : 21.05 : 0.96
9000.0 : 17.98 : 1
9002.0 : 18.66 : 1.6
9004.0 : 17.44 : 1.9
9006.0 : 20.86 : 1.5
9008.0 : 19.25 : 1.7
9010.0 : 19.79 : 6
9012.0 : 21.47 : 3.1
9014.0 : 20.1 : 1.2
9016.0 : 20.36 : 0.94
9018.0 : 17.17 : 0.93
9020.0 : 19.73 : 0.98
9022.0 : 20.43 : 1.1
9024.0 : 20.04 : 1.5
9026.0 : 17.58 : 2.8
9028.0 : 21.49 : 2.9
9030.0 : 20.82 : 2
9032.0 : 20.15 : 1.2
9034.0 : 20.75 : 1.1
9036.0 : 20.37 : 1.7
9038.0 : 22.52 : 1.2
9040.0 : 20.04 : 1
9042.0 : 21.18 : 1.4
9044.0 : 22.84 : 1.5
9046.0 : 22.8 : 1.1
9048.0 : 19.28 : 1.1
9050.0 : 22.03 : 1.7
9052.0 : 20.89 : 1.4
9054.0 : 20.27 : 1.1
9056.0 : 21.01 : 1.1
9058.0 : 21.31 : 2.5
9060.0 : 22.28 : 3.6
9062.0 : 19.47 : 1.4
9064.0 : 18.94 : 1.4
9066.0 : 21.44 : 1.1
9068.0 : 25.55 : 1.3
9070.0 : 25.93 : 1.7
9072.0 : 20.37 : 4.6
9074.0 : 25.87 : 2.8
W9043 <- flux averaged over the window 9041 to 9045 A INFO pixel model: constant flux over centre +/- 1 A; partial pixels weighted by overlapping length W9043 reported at 22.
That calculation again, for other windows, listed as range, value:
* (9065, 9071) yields 24.3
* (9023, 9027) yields 18.8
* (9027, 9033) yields 20.8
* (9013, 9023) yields 19.6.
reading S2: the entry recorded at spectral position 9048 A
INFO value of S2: 19.28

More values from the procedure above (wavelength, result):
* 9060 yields 22.28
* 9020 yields 19.73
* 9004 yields 17.44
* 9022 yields 20.43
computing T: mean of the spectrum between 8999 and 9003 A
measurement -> 18.3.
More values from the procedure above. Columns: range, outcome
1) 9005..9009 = 20.1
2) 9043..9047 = 22.8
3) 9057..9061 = 21.8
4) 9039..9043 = 20.6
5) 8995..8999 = 20.8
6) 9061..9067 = 19.9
